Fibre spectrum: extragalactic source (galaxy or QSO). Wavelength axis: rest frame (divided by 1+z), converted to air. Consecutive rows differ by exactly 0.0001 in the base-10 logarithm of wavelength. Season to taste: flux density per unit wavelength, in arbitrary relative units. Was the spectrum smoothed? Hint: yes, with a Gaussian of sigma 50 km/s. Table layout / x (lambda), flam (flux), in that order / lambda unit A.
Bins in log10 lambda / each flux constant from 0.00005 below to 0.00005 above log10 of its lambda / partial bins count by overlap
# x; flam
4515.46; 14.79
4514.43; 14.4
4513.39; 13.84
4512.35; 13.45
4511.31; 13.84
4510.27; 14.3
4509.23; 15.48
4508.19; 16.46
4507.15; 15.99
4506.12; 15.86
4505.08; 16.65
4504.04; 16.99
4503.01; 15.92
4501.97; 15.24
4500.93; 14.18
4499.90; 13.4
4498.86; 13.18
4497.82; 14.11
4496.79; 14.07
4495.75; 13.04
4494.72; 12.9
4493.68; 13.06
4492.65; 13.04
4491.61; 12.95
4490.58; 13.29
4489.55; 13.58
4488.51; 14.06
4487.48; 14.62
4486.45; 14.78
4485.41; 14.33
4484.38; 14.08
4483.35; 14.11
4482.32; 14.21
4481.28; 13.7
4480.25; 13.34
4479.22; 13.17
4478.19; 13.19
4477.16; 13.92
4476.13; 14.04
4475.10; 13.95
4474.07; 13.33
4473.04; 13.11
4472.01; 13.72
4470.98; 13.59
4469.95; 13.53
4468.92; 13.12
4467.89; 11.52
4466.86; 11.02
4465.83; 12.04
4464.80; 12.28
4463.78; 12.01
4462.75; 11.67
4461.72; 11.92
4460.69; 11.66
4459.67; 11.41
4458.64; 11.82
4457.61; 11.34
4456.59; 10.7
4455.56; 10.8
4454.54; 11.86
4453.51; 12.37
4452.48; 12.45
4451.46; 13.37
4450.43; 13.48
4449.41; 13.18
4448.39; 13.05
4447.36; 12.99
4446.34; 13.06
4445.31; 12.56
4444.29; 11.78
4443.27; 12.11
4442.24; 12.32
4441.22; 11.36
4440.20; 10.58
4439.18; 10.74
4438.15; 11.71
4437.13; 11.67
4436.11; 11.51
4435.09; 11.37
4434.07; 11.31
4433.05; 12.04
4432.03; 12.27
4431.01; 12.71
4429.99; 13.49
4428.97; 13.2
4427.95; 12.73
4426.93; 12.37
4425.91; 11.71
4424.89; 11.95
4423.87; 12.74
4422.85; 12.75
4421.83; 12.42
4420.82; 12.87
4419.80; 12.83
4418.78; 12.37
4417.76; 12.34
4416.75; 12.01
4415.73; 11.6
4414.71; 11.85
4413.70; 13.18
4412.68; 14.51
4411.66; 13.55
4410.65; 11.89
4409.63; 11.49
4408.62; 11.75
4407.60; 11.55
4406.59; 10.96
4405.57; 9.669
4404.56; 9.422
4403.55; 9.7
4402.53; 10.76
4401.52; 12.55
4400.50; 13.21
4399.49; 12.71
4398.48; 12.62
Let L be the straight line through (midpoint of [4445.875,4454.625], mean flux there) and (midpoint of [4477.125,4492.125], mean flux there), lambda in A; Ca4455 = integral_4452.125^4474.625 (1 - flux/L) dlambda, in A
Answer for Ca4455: 1.9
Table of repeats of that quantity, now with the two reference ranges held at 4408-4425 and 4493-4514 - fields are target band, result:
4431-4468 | 3.7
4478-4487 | 0.1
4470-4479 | 0.2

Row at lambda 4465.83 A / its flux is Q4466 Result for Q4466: 12.04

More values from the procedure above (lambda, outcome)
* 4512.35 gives 13.45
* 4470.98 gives 13.59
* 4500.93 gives 14.18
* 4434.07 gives 11.31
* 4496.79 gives 14.07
